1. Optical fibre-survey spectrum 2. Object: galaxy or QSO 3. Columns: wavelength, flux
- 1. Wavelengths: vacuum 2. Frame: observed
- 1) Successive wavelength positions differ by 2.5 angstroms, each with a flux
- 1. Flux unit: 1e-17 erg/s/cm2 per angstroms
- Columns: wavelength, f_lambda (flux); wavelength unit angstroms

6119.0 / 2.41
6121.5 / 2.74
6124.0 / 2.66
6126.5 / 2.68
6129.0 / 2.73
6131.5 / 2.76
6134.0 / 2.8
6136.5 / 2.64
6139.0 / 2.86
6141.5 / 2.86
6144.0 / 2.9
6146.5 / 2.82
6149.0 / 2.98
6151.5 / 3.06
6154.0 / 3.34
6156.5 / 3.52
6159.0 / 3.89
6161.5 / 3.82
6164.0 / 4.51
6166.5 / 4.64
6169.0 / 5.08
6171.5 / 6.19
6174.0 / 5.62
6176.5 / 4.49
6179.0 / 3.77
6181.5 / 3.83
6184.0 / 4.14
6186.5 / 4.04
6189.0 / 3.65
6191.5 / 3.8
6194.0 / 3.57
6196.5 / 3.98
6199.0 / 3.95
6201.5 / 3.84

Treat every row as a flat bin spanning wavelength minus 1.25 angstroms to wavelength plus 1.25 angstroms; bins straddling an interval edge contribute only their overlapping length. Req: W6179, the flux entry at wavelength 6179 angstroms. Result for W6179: 3.77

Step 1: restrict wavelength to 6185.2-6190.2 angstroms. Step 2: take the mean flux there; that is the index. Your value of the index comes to 3.85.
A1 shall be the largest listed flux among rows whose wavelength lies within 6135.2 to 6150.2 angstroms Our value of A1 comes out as 2.98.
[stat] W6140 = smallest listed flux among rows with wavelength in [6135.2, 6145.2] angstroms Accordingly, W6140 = 2.64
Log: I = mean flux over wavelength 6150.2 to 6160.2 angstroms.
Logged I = 3.45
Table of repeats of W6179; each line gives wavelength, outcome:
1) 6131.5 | 2.76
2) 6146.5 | 2.82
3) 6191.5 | 3.8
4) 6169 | 5.08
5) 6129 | 2.73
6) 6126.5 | 2.68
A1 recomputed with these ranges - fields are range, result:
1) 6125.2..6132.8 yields 2.76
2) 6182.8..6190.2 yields 4.14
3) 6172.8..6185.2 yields 5.62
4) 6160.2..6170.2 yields 5.08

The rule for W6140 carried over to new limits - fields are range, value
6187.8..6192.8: 3.65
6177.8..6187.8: 3.77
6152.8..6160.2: 3.34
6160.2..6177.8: 3.82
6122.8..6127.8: 2.66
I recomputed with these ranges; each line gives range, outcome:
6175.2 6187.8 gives 4.06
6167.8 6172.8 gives 5.64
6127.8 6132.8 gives 2.75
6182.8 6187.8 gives 4.09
